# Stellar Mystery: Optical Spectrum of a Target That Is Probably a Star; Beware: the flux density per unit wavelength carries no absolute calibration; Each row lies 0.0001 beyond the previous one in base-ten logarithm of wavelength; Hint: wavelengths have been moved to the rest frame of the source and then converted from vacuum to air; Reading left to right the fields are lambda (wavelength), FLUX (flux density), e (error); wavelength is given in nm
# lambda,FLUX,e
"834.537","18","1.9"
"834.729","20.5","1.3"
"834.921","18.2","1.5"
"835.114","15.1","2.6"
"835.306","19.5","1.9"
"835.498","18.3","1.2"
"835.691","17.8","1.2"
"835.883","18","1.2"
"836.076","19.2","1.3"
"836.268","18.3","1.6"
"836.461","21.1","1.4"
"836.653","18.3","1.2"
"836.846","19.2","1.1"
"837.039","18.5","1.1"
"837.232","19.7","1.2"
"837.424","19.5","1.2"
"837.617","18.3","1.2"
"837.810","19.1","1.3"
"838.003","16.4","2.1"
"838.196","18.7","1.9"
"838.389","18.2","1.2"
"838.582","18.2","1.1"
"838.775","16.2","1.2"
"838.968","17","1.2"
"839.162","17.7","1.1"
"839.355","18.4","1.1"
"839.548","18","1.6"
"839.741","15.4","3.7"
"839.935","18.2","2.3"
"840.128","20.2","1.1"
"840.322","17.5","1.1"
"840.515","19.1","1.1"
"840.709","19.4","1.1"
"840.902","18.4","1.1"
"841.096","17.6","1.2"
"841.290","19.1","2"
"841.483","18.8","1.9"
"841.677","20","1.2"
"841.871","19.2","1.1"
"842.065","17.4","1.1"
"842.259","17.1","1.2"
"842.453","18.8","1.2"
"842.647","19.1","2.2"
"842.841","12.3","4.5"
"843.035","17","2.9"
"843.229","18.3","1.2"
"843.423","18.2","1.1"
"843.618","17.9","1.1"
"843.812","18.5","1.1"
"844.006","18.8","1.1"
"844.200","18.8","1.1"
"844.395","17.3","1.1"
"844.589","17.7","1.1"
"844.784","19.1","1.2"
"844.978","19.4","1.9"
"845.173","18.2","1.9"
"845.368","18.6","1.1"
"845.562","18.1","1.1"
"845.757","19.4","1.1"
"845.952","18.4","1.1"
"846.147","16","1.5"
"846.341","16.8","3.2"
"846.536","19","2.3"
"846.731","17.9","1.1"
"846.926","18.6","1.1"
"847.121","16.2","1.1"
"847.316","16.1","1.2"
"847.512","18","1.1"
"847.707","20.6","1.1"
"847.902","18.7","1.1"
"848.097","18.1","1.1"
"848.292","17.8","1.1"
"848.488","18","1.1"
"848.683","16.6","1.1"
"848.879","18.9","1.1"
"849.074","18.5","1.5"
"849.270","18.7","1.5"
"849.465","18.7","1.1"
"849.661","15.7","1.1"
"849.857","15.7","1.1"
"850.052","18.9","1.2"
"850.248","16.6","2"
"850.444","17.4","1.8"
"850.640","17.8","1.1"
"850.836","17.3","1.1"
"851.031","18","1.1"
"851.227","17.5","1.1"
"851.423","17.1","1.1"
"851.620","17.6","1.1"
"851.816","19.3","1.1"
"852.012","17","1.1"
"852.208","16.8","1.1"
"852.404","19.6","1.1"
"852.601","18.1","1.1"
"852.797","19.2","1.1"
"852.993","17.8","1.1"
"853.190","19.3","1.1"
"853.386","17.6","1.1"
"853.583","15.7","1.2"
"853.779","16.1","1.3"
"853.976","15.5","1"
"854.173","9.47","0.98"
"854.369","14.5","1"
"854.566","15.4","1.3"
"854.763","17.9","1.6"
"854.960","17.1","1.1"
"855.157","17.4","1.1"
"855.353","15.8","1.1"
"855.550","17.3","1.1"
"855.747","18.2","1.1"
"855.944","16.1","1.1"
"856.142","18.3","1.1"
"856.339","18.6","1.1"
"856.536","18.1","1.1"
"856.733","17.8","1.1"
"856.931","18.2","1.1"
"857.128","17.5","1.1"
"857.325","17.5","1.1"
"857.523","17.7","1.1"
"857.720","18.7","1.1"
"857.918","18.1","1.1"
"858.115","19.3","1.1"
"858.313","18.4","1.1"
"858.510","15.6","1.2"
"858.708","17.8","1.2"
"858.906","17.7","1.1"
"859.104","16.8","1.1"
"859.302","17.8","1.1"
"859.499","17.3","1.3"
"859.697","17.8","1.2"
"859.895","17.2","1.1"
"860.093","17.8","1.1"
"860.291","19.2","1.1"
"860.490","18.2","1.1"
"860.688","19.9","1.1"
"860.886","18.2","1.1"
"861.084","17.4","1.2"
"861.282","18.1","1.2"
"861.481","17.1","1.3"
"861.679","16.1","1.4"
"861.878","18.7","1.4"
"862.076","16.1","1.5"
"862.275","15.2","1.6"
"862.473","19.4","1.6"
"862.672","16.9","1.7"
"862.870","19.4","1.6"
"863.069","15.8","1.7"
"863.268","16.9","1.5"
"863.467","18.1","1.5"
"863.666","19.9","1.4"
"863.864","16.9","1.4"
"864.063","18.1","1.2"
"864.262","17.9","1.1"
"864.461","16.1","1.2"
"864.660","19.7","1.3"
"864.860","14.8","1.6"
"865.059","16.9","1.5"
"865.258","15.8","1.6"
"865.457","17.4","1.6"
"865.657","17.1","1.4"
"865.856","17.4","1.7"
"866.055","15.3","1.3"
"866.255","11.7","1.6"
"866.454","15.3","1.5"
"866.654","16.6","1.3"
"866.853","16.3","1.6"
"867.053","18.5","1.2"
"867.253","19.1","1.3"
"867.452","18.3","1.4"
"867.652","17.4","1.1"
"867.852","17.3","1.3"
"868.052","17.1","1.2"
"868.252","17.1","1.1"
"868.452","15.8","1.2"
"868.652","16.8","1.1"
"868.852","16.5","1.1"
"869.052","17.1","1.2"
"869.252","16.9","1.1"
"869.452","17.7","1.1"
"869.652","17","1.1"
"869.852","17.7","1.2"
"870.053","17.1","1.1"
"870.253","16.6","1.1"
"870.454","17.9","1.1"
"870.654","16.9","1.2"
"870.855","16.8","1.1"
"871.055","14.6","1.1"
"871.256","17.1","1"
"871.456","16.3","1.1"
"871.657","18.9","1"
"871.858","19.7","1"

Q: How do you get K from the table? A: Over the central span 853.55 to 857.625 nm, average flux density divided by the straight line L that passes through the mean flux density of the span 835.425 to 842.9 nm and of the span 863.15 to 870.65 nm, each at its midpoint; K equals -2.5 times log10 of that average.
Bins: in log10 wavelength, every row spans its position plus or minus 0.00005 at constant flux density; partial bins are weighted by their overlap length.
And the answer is 0.053 mag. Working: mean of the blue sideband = 18.3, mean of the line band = 16.7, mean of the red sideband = 17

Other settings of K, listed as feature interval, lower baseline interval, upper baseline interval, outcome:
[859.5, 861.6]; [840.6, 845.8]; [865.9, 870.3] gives -0.049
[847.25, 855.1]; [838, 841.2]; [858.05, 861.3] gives 0.034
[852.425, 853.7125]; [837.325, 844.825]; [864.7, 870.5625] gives -0.031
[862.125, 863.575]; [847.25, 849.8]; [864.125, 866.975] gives -0.047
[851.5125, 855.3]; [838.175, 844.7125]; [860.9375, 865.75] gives 0.047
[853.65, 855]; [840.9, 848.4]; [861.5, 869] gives 0.168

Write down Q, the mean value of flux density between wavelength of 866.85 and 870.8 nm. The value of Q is 17.3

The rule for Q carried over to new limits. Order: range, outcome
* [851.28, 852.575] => 17.9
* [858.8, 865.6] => 17.5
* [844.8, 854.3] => 17.6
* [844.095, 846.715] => 18.2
